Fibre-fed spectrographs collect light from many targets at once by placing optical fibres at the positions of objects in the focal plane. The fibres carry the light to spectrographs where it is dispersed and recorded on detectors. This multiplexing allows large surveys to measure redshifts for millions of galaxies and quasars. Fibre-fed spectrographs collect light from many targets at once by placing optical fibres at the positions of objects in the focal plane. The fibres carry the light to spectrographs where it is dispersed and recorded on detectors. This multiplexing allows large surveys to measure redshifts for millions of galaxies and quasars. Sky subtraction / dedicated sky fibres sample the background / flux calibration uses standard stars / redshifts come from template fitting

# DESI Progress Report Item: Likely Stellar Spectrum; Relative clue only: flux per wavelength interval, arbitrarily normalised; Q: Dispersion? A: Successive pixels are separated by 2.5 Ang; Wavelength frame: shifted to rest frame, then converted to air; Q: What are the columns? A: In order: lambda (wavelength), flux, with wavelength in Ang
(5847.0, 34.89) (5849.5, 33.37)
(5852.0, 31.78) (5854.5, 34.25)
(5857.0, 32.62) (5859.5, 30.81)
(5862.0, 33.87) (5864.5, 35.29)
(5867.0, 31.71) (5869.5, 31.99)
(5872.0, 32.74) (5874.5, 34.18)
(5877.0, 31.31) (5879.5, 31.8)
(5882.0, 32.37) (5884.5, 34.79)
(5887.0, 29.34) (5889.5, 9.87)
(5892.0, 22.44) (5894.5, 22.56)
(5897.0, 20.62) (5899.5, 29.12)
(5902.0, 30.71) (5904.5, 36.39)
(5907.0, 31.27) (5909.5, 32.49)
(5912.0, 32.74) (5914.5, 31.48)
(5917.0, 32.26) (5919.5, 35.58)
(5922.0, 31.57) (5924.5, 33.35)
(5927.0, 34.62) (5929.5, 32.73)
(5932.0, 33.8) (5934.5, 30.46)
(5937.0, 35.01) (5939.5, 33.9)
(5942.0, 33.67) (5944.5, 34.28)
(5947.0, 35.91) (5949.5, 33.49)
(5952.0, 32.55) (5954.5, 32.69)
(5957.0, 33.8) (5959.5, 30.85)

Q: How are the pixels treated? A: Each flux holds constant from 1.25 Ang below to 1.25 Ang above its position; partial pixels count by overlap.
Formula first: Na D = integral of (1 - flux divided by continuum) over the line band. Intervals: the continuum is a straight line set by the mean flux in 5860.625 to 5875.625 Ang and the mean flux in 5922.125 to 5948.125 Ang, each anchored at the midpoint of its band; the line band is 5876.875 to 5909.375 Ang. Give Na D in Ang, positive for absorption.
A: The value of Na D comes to 5.3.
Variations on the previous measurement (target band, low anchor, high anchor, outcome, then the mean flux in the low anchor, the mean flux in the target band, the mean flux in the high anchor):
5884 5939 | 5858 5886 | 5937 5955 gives 5.4 Ang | 32.8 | 30.1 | 33.9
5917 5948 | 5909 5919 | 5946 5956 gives -0.6 Ang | 32.5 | 33.7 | 33.6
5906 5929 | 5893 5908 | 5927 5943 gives -1.5 Ang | 28.3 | 32.8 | 33.4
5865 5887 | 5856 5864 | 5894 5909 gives -0.9 Ang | 32.7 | 32.5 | 28.9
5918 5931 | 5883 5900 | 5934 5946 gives -1.3 Ang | 24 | 33.5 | 33.7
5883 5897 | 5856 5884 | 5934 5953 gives 3.9 Ang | 32.7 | 23.7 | 33.8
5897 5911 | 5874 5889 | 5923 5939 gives 0.5 Ang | 31.1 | 31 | 33.3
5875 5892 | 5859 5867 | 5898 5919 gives 2.4 Ang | 33.3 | 28.1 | 32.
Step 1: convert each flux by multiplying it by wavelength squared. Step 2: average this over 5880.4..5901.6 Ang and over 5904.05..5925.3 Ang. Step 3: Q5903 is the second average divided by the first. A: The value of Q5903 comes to 1.3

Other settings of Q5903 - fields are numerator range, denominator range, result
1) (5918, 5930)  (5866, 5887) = 1.05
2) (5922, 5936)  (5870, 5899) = 1.21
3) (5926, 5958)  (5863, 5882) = 1.05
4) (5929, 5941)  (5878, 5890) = 1.17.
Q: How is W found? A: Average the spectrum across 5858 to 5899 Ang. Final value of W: 29.1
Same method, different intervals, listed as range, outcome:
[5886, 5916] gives 27.4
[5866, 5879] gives 32.4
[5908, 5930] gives 33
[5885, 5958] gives 31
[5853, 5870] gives 33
